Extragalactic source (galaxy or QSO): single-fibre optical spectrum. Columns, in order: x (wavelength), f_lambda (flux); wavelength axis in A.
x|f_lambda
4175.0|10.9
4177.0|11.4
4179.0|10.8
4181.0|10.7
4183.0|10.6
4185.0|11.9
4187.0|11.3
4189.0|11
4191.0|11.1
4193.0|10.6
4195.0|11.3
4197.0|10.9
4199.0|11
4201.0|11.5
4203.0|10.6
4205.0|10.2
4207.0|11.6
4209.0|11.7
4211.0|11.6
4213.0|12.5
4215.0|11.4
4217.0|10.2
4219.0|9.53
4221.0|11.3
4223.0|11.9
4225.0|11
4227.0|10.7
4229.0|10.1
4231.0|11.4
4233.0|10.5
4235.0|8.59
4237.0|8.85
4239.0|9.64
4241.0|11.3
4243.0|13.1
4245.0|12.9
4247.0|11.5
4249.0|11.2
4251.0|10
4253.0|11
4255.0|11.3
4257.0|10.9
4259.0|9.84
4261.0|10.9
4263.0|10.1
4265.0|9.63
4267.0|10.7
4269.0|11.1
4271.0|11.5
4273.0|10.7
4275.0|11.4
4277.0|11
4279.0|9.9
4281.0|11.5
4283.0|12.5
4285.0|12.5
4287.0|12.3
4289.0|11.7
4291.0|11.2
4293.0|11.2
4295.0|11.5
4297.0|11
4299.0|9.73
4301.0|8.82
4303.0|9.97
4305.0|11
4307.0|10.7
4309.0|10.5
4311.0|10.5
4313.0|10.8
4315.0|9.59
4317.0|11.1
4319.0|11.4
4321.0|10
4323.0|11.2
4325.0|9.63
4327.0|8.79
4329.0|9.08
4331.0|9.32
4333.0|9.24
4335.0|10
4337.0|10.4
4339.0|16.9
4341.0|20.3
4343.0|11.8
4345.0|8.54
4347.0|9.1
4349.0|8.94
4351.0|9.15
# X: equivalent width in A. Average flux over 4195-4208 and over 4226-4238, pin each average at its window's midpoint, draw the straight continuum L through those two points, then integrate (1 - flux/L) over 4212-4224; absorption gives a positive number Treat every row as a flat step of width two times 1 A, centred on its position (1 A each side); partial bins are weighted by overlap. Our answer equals -0.8 A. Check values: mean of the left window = 11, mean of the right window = 10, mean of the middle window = 11.1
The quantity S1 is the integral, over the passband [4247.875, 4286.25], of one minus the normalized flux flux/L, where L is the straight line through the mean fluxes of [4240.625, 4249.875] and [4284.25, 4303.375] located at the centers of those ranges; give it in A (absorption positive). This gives 2.1 A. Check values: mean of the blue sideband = 12.1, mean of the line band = 10.9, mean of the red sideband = 11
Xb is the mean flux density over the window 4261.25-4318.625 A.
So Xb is 10.9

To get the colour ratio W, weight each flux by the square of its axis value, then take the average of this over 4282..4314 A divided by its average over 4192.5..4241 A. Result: 1.06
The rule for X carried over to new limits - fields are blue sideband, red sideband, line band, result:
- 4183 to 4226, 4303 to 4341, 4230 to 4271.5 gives 1.0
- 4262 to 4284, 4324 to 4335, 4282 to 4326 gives -3.7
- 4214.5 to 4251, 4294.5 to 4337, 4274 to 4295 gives -2.2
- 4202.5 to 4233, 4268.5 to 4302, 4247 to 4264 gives 0.6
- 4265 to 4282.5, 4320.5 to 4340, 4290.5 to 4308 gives 0.3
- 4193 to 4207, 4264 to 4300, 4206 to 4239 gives 0.7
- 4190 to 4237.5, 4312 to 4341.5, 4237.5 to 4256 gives -0.6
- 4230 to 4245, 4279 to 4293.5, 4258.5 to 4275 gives 1.0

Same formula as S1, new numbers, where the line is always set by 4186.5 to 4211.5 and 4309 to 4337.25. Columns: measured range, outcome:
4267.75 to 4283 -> -0.93 A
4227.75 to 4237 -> 0.68 A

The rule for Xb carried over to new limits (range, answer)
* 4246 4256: 11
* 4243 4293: 11.2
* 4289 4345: 10.9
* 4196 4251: 11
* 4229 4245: 10.6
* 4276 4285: 11.4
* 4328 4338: 9.61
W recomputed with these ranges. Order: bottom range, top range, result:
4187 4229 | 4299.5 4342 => 1.04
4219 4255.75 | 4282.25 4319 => 1.04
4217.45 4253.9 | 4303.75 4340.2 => 1.02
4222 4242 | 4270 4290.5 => 1.13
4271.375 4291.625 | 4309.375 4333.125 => 0.90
